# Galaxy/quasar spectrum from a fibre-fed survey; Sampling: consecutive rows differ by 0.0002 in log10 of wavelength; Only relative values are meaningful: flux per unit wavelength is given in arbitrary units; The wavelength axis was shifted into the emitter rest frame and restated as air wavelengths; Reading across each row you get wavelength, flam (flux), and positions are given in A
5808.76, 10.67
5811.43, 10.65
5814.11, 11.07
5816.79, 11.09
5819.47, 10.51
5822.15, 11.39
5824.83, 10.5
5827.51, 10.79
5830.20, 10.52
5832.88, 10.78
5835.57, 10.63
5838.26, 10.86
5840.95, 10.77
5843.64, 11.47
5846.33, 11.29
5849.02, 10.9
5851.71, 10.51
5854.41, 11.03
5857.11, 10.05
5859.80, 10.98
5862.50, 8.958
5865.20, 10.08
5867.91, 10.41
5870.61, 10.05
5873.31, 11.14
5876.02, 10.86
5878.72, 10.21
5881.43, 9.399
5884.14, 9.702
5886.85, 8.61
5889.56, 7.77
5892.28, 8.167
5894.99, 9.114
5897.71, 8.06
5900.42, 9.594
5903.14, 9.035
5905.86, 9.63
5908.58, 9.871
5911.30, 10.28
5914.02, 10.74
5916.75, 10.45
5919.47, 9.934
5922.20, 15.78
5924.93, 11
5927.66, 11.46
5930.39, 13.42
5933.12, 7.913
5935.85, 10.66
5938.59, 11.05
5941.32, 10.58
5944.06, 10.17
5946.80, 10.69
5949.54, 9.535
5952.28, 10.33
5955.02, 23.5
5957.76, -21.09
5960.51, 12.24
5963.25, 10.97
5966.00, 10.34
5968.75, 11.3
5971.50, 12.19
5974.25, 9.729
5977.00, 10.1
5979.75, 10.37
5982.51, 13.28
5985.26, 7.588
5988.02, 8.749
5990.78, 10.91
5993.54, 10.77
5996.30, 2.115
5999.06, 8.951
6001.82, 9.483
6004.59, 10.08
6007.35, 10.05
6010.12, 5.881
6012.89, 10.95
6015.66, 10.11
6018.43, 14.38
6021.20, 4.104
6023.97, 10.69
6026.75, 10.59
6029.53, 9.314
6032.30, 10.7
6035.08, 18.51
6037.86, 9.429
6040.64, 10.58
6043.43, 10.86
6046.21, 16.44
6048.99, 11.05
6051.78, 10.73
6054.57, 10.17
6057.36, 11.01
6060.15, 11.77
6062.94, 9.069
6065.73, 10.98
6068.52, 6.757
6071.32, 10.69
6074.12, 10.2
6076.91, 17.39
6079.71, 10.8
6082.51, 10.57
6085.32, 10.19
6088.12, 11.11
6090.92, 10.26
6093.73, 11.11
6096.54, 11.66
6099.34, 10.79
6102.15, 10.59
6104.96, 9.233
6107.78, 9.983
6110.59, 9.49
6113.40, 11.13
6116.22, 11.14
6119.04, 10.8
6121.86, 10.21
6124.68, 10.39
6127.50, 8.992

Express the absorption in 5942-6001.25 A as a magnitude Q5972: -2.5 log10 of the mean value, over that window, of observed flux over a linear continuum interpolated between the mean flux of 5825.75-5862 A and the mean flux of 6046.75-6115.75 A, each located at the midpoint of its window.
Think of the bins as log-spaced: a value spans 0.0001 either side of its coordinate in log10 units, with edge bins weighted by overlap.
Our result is 0.17 mag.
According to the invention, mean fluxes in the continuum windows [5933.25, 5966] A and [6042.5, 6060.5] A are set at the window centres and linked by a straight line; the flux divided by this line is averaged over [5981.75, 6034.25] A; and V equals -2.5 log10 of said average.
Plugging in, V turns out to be 0.12 mag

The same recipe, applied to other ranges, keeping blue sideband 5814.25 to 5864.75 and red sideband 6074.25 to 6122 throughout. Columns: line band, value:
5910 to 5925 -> -0.06 mag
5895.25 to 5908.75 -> 0.18 mag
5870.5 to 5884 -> 0.05 mag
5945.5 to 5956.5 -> -0.21 mag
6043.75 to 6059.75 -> -0.08 mag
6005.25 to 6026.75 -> 0.14 mag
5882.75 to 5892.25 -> 0.24 mag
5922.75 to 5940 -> -0.03 mag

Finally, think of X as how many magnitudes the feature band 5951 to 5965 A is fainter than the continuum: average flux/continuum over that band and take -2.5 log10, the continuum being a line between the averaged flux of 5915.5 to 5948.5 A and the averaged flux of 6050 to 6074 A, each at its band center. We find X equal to 0.44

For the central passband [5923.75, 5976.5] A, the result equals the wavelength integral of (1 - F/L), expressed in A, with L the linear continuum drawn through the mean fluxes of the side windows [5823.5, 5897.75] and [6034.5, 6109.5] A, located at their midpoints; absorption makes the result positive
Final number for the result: 3.8 A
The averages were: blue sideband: 10.2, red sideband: 11.1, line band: 9.79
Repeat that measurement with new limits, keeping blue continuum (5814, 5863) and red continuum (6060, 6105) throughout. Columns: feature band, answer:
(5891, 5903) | 2.23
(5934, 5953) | 0.72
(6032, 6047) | -2.73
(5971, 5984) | -0.30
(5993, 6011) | 4.43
